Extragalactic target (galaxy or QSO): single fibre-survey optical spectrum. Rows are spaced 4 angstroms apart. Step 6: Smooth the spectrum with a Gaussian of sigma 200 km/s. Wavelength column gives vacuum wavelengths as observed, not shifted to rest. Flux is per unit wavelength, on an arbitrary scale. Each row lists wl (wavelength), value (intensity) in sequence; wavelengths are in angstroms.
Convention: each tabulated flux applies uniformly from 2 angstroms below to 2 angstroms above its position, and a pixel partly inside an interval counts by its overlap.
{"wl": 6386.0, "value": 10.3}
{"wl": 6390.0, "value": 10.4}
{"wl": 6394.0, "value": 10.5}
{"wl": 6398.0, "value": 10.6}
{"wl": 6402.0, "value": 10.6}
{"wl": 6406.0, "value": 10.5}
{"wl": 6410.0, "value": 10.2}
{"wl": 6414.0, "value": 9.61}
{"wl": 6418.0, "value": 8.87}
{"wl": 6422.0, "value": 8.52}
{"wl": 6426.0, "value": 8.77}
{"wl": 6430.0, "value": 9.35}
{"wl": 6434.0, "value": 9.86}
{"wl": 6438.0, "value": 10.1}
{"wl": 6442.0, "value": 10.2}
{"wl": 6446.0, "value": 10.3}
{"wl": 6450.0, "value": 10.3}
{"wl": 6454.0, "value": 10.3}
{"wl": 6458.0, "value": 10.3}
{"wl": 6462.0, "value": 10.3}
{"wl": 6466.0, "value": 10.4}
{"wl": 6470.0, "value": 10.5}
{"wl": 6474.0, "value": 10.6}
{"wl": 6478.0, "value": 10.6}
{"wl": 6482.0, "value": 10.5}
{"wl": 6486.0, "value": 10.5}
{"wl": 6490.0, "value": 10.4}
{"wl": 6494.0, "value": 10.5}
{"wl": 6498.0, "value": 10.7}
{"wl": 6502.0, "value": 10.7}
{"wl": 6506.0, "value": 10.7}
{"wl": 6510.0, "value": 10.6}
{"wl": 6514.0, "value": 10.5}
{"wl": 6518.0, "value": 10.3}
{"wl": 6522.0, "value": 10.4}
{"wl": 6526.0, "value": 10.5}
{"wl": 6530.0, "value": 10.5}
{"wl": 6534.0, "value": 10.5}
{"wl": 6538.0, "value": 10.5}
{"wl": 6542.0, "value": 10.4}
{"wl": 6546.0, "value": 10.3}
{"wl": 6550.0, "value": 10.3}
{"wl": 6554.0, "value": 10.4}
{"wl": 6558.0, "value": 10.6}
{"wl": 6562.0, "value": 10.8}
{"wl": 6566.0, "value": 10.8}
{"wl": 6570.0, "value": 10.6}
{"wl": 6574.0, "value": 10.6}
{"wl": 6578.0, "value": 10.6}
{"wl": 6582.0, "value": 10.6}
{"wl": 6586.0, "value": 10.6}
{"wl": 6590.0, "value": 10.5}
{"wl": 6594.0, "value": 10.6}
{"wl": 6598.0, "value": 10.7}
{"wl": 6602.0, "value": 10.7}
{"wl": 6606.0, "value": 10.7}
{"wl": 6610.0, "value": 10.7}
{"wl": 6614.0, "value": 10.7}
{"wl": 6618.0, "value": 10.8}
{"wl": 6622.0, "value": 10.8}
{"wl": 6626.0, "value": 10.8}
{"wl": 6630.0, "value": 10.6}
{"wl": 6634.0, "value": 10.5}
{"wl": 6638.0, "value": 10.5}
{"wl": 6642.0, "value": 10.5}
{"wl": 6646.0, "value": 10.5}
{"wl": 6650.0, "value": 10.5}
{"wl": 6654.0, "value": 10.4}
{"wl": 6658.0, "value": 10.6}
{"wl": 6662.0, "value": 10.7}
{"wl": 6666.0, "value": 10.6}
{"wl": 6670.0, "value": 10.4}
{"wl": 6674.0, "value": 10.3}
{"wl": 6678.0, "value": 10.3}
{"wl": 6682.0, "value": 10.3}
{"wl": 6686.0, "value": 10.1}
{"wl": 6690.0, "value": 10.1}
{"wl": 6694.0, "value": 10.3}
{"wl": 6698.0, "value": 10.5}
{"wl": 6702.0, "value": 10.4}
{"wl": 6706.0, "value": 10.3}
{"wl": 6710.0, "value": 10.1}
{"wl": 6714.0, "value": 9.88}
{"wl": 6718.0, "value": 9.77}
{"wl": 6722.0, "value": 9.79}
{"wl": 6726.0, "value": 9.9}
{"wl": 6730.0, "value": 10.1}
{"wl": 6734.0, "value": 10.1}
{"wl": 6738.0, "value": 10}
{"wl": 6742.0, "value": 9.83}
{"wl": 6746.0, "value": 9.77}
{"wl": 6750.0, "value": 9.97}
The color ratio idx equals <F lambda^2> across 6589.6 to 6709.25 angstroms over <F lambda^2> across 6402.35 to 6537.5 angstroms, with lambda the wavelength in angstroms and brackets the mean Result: 1.09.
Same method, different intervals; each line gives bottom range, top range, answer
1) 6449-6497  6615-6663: 1.07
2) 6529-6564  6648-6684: 1.03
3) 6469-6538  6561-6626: 1.04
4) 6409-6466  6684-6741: 1.12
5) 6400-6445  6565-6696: 1.16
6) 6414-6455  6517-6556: 1.11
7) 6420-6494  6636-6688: 1.10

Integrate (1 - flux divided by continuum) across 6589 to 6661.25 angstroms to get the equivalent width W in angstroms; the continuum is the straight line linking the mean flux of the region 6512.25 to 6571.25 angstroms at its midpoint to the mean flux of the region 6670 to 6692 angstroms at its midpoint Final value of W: -2.0 angstroms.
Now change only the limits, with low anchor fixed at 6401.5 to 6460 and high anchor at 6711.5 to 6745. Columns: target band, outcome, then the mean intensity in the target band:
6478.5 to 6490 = -0.8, 10.5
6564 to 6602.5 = -2.9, 10.6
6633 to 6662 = -1.8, 10.5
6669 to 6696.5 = -1.0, 10.3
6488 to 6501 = -0.9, 10.5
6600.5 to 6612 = -0.9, 10.7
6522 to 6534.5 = -0.8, 10.5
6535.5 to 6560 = -1.4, 10.4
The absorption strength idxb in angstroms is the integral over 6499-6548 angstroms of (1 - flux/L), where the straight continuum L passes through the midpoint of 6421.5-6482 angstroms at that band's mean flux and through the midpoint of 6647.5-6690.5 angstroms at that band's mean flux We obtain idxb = -1.5 angstroms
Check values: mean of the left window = 10.1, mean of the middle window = 10.5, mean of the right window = 10.4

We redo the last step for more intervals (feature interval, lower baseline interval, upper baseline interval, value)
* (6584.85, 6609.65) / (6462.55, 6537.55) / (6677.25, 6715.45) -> -0.6 angstroms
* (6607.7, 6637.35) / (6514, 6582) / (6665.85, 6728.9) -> -1.0 angstroms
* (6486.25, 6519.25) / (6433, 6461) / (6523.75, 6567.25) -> -0.6 angstroms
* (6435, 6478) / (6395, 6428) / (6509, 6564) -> -1.4 angstroms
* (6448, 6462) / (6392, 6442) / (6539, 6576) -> -0.4 angstroms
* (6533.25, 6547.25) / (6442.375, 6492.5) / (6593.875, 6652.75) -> 0.1 angstroms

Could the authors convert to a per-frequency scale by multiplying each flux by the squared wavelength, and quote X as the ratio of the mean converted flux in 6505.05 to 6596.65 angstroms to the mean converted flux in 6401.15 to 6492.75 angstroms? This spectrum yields 1.08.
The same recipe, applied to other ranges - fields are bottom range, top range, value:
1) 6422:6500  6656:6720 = 1.08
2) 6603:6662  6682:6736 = 0.97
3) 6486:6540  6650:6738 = 1.03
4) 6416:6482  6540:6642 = 1.11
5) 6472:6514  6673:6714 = 1.03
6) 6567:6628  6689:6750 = 0.98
